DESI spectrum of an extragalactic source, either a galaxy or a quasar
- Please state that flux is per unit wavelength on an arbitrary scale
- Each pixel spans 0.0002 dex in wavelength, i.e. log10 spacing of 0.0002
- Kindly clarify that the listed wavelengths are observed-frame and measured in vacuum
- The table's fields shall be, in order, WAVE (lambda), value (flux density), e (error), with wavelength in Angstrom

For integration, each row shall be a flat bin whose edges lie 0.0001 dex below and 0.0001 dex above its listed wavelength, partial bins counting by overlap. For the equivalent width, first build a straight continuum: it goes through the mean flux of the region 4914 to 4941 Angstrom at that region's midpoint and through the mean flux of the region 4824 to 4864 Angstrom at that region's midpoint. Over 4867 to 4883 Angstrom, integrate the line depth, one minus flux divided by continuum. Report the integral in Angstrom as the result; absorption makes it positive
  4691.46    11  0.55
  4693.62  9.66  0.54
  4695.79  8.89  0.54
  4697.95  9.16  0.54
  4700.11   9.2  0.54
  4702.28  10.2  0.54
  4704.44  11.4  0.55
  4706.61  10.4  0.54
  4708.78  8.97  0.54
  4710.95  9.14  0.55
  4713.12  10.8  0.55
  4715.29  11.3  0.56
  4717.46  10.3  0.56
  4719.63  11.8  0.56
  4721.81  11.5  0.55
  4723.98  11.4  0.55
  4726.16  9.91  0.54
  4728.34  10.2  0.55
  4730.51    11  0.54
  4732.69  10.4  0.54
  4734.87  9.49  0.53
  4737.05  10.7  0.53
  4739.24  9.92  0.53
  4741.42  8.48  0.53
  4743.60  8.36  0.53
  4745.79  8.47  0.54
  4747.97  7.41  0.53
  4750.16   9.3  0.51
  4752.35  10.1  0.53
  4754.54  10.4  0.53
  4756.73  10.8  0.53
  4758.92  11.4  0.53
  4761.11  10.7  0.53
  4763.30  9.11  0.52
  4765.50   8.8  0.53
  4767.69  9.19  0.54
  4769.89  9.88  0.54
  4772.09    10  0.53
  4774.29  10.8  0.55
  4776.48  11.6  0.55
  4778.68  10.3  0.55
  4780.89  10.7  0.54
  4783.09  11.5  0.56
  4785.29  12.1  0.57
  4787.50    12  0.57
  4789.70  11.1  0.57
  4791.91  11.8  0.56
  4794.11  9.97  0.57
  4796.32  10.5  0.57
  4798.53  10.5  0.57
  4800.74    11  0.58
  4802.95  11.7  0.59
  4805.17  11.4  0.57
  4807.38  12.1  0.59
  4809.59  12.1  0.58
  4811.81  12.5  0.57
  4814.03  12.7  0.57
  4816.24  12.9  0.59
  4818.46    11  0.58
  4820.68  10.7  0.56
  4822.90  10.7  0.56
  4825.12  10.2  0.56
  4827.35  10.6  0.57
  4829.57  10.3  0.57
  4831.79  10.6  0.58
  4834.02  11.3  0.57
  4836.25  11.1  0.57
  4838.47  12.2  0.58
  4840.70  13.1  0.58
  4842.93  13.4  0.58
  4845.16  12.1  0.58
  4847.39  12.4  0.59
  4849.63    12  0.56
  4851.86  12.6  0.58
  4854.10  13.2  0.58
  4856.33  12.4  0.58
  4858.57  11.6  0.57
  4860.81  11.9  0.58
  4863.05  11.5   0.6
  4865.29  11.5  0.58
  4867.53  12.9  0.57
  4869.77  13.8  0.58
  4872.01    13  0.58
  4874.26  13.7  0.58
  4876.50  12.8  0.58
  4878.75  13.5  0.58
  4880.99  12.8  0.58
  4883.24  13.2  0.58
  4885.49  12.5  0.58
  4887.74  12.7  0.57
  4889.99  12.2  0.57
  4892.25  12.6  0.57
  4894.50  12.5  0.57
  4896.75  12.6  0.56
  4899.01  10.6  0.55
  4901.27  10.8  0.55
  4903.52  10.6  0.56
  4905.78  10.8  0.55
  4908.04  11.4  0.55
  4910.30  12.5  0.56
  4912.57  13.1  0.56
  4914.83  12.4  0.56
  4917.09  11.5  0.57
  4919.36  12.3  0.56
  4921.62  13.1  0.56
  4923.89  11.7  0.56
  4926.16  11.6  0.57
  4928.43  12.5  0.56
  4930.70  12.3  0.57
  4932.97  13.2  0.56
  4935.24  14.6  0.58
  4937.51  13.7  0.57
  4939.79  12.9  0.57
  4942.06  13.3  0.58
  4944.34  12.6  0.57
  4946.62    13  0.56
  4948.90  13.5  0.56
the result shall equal -1.5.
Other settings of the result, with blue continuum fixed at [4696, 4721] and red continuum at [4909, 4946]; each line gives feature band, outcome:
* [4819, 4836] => 1.3 Angstrom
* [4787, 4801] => 0.3 Angstrom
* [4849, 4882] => -1.7 Angstrom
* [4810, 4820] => -0.7 Angstrom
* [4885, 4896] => -0.2 Angstrom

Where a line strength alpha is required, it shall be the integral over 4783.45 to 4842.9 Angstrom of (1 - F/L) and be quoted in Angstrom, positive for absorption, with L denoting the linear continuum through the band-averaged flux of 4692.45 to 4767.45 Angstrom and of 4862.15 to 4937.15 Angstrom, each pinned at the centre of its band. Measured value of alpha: -1.4 Angstrom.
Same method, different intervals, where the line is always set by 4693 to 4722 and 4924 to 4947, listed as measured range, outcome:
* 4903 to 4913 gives 0.7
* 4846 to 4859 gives -0.5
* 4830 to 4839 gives 0.4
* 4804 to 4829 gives -0.1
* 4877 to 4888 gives -0.6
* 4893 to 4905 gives 1.0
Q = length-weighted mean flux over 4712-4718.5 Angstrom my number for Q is 10.8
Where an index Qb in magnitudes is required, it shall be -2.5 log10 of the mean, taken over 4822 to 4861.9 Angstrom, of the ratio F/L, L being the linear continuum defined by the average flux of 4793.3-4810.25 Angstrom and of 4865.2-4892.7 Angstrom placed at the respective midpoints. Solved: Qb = 0.03 mag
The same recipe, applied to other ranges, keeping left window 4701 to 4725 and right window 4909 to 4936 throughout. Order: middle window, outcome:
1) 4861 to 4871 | -0.03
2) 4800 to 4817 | -0.05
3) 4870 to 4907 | -0.01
